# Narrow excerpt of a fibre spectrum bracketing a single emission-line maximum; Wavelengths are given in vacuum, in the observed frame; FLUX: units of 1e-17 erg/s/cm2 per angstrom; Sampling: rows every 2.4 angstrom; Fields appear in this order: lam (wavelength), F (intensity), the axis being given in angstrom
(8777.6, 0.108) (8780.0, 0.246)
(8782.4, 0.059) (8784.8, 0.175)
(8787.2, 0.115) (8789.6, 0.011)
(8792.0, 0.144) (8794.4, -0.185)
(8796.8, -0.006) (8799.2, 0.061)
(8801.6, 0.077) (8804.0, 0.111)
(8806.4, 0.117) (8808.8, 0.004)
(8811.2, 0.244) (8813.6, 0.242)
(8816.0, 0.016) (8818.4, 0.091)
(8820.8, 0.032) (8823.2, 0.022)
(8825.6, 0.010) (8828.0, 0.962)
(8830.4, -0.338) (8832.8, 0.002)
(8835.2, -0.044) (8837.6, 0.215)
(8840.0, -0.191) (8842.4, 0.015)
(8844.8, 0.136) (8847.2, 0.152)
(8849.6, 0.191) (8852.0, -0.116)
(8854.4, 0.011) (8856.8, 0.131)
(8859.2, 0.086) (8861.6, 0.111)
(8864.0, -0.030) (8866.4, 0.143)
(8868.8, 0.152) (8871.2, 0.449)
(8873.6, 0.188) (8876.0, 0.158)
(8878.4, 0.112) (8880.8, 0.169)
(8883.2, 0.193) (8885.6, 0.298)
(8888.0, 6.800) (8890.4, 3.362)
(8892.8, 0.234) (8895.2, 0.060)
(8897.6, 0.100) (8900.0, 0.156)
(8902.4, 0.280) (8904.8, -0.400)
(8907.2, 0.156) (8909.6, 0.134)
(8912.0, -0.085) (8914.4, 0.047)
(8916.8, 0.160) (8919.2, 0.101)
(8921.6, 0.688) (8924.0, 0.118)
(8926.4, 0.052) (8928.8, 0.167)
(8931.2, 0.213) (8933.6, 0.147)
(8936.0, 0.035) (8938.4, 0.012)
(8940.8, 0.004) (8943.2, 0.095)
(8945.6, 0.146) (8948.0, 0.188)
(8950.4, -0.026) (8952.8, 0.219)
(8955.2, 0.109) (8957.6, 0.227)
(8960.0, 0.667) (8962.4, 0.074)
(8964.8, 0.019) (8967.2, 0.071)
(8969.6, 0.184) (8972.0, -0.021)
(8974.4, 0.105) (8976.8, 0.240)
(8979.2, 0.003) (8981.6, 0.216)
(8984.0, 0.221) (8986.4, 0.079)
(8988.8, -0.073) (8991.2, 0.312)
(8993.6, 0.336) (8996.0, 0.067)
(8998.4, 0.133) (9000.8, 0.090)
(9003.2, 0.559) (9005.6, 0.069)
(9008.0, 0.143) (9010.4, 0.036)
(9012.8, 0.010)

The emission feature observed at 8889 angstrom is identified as Mg II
